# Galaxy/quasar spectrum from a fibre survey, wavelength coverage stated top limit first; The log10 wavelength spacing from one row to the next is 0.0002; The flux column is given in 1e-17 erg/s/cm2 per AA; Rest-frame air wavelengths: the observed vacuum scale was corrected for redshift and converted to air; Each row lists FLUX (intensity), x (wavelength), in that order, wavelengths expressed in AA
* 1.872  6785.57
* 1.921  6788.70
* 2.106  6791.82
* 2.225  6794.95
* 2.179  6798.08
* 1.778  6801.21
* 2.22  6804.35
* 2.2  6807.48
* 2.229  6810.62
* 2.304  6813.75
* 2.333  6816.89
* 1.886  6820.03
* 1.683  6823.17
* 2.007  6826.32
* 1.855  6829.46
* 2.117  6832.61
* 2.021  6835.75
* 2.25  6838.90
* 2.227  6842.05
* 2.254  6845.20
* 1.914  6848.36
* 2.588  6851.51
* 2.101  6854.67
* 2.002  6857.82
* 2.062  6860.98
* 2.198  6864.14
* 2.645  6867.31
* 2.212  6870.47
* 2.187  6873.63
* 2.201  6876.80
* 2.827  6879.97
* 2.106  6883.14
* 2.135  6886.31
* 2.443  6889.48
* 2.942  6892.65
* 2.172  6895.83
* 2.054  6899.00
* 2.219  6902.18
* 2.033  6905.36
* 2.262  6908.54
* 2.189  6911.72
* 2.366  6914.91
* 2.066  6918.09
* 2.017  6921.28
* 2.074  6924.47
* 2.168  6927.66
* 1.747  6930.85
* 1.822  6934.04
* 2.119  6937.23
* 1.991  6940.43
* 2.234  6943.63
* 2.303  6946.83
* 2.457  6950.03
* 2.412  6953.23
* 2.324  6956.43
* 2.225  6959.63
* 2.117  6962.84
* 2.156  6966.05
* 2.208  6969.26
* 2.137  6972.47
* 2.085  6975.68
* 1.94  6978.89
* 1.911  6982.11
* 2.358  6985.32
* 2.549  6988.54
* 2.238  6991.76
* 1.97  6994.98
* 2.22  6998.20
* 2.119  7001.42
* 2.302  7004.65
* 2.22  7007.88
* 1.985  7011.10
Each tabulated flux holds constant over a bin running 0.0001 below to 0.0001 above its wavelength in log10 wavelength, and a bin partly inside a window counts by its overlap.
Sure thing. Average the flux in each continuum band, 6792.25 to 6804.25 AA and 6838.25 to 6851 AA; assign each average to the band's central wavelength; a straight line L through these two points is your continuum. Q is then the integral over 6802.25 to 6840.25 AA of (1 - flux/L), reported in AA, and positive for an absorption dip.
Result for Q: 0.9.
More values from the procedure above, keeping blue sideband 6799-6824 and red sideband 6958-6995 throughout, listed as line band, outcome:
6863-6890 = -2.59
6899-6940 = 1.05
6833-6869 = -1.57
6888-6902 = -1.67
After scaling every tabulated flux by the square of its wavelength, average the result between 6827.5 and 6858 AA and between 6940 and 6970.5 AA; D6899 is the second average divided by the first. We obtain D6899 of 1.09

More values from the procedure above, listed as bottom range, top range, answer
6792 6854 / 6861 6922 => 1.10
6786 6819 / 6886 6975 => 1.07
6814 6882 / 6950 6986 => 1.04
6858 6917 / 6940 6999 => 0.99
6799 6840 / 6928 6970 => 1.09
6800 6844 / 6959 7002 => 1.09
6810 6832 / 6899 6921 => 1.09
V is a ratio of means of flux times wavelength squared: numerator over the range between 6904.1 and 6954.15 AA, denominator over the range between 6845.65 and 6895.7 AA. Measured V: 0.95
